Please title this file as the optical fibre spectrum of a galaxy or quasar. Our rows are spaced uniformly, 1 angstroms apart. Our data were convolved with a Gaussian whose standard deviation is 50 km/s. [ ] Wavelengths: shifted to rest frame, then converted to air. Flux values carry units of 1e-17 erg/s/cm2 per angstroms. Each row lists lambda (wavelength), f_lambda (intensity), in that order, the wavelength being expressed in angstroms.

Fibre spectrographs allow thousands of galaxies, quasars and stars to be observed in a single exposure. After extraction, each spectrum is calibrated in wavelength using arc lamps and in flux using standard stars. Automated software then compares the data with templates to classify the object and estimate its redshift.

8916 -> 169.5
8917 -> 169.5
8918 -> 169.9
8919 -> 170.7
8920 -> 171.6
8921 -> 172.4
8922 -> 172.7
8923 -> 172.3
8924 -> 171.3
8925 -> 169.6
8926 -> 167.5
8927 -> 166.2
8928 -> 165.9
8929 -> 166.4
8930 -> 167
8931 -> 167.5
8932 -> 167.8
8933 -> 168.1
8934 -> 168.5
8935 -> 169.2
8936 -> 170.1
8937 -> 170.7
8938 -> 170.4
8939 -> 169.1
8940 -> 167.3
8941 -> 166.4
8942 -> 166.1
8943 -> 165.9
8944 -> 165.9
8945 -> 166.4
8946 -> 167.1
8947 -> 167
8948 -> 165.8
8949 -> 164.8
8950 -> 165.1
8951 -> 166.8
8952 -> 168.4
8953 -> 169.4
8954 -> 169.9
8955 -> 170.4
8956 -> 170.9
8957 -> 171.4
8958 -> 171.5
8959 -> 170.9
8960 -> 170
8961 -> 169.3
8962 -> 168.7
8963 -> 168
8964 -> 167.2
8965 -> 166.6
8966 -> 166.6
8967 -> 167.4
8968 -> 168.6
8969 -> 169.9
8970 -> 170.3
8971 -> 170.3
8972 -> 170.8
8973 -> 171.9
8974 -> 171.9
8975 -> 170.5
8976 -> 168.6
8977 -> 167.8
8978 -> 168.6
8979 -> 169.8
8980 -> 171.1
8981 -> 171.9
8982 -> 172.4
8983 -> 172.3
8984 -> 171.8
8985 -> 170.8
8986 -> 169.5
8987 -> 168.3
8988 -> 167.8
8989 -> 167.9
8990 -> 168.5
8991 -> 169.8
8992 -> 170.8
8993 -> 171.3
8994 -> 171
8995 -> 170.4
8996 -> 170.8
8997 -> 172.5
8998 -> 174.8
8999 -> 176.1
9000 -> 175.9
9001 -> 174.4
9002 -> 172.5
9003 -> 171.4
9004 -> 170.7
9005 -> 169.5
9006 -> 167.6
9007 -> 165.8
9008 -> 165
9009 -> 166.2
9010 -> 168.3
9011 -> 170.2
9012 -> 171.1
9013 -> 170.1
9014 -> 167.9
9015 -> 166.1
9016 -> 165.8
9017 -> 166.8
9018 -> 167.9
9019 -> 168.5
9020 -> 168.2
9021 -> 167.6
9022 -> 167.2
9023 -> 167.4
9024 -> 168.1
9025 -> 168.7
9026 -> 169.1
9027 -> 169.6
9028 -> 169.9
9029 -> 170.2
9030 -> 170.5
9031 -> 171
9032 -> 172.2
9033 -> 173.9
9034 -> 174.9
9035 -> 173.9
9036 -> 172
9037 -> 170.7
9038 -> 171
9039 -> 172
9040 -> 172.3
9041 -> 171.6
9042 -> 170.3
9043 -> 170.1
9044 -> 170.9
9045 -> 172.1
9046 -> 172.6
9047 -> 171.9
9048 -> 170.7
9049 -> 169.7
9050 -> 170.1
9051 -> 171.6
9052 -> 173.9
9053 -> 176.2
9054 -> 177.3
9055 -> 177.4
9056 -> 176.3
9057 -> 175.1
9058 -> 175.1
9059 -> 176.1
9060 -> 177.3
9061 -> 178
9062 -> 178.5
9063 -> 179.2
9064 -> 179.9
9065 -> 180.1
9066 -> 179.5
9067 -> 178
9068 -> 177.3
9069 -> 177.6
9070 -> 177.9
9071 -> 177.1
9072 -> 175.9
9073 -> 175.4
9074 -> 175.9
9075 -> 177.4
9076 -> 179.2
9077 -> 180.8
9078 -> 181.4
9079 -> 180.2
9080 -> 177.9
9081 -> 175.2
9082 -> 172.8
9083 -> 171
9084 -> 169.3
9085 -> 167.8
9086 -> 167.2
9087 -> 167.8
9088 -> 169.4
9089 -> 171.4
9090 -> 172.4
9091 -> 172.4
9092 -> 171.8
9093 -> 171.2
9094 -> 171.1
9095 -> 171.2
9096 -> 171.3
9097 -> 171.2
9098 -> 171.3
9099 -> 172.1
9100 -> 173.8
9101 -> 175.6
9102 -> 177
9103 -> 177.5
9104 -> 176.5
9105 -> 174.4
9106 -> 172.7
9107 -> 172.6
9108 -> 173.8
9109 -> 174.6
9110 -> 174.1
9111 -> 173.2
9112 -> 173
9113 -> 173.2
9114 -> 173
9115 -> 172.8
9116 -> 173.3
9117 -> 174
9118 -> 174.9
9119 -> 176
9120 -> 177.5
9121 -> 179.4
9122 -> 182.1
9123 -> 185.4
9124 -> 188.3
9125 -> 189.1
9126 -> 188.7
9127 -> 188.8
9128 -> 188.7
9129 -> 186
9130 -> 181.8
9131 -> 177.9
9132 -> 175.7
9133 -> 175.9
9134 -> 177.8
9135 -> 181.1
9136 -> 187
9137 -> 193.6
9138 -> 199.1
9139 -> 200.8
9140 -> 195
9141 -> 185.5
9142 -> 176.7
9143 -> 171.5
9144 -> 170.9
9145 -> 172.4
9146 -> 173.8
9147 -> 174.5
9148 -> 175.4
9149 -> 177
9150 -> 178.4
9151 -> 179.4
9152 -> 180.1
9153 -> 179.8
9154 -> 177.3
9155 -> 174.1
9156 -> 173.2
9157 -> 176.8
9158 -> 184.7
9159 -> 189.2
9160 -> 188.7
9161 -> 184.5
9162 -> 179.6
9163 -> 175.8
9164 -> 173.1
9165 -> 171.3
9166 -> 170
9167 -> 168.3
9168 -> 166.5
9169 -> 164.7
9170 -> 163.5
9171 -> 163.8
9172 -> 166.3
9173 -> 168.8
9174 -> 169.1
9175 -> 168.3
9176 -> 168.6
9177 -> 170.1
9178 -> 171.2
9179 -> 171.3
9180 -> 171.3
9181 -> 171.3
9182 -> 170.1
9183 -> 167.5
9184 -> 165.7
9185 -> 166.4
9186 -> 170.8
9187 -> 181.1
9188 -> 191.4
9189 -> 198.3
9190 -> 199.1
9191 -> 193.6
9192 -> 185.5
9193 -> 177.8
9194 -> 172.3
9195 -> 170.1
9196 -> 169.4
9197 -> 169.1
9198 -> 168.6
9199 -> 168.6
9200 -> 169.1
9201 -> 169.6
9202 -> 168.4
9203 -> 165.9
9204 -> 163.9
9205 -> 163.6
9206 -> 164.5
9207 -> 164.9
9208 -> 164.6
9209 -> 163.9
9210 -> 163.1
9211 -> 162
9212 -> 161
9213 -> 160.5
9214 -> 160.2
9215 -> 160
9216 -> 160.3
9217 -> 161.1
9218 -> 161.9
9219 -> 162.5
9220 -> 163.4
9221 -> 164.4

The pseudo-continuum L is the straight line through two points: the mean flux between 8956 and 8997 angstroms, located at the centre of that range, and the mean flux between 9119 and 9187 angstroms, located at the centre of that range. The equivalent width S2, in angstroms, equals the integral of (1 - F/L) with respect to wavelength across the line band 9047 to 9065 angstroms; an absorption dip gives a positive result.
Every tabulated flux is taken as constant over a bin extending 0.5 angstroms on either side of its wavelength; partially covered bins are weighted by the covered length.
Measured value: -0.23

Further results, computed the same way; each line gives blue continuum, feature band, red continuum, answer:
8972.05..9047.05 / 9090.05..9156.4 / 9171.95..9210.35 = -2.57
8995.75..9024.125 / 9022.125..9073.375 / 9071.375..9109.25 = -0.65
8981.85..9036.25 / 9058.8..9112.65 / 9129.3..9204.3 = -0.55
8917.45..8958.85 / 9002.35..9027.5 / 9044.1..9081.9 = 0.74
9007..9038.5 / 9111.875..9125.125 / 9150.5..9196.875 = -0.37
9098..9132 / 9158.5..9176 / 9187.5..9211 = 0.25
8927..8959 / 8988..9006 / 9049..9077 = 0.05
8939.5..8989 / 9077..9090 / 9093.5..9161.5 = 0.24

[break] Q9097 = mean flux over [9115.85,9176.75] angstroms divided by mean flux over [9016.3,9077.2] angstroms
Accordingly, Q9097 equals 1.03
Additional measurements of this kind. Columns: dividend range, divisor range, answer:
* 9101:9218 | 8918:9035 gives 1.03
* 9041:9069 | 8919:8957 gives 1.04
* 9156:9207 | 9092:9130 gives 0.98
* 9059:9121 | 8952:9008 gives 1.03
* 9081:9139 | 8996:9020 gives 1.04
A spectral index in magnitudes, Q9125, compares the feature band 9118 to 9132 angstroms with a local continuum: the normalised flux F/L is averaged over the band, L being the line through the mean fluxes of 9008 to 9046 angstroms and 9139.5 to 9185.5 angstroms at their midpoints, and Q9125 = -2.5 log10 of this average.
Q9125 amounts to -0.06 mag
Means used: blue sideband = 170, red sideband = 174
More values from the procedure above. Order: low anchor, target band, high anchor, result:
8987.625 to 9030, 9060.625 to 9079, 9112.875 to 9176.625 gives -0.03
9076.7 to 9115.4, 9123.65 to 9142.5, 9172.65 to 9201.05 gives -0.08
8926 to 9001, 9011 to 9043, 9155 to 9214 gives 0.00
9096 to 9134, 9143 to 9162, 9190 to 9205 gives -0.02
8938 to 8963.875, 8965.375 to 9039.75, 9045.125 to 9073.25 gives 0.01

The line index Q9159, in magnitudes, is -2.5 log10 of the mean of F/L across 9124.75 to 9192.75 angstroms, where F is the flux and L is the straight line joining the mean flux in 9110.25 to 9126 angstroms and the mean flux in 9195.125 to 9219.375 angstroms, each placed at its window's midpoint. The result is -0.04 mag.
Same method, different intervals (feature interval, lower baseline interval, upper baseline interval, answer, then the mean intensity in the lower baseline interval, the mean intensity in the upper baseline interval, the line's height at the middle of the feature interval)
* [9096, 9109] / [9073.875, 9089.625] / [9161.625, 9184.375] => -0.006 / 174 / 169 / 173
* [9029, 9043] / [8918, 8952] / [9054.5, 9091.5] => 0.011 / 168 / 176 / 174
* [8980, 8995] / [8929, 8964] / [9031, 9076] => 0.003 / 168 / 175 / 171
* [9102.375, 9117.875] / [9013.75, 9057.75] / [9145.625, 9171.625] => -0.002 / 171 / 175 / 174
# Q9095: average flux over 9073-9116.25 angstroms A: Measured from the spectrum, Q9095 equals 174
